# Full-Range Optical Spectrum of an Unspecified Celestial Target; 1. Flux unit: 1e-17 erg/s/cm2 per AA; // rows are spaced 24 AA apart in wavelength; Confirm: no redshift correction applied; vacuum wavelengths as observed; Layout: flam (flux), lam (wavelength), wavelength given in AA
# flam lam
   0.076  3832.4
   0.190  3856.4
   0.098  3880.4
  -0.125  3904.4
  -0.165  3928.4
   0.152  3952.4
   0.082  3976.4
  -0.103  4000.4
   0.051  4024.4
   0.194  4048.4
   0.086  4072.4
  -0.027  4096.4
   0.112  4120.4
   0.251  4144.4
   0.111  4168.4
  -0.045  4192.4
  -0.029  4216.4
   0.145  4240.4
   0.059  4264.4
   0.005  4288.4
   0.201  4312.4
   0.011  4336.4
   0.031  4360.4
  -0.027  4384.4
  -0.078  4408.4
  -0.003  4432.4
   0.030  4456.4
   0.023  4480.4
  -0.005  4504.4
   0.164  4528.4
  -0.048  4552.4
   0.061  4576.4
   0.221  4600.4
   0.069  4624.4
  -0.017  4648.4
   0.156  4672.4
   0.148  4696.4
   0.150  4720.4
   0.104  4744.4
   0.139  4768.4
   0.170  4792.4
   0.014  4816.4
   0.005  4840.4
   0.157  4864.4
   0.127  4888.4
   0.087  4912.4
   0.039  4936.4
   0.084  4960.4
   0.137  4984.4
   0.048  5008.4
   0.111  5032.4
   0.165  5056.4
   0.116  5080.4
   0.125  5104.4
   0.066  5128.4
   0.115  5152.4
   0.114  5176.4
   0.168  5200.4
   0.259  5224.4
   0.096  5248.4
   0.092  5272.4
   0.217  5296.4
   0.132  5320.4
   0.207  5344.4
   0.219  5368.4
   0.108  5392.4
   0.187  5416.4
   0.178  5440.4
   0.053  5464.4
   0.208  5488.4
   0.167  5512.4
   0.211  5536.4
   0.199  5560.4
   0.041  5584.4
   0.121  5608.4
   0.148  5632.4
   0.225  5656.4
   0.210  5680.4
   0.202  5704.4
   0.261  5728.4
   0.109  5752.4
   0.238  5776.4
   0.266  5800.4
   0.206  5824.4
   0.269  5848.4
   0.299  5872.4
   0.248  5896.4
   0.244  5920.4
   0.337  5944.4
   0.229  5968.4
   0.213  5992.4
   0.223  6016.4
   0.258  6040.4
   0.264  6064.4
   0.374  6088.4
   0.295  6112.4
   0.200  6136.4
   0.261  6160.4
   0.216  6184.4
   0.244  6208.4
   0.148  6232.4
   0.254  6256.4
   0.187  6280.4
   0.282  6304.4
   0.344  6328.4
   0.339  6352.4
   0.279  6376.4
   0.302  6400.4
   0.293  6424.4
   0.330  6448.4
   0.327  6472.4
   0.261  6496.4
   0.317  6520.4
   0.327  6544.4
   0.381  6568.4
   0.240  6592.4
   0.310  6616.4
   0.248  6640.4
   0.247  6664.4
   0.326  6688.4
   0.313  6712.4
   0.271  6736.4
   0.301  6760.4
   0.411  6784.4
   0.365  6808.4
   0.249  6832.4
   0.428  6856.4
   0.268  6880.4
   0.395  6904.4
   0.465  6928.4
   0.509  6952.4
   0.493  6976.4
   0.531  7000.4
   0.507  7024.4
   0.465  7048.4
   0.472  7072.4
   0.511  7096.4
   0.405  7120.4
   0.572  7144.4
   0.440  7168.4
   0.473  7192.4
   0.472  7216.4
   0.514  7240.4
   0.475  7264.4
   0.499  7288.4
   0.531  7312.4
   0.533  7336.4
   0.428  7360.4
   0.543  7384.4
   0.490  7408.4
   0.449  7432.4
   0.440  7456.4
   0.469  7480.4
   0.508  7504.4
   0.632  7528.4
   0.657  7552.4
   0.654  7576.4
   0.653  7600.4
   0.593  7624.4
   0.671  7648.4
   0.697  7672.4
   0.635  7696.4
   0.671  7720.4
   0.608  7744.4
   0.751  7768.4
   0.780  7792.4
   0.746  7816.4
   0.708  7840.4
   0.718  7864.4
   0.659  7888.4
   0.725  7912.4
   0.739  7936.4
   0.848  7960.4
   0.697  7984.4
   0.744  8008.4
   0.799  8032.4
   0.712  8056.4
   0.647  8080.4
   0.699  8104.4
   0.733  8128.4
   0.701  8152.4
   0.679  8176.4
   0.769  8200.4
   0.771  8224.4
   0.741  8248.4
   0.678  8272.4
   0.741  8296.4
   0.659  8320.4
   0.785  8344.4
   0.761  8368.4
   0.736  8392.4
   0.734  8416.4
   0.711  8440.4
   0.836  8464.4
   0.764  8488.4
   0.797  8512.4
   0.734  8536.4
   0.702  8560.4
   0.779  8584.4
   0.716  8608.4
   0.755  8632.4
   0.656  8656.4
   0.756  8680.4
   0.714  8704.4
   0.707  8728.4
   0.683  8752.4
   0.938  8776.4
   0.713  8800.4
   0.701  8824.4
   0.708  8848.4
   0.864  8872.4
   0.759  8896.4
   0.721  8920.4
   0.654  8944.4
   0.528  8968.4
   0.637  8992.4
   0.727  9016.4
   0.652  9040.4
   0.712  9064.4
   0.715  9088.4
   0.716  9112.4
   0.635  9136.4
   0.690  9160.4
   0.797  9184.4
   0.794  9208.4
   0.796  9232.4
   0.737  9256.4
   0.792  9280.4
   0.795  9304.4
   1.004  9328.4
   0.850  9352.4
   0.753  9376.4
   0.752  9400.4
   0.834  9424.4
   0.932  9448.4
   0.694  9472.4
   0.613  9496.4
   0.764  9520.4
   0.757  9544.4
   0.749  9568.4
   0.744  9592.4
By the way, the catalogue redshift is 0.73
